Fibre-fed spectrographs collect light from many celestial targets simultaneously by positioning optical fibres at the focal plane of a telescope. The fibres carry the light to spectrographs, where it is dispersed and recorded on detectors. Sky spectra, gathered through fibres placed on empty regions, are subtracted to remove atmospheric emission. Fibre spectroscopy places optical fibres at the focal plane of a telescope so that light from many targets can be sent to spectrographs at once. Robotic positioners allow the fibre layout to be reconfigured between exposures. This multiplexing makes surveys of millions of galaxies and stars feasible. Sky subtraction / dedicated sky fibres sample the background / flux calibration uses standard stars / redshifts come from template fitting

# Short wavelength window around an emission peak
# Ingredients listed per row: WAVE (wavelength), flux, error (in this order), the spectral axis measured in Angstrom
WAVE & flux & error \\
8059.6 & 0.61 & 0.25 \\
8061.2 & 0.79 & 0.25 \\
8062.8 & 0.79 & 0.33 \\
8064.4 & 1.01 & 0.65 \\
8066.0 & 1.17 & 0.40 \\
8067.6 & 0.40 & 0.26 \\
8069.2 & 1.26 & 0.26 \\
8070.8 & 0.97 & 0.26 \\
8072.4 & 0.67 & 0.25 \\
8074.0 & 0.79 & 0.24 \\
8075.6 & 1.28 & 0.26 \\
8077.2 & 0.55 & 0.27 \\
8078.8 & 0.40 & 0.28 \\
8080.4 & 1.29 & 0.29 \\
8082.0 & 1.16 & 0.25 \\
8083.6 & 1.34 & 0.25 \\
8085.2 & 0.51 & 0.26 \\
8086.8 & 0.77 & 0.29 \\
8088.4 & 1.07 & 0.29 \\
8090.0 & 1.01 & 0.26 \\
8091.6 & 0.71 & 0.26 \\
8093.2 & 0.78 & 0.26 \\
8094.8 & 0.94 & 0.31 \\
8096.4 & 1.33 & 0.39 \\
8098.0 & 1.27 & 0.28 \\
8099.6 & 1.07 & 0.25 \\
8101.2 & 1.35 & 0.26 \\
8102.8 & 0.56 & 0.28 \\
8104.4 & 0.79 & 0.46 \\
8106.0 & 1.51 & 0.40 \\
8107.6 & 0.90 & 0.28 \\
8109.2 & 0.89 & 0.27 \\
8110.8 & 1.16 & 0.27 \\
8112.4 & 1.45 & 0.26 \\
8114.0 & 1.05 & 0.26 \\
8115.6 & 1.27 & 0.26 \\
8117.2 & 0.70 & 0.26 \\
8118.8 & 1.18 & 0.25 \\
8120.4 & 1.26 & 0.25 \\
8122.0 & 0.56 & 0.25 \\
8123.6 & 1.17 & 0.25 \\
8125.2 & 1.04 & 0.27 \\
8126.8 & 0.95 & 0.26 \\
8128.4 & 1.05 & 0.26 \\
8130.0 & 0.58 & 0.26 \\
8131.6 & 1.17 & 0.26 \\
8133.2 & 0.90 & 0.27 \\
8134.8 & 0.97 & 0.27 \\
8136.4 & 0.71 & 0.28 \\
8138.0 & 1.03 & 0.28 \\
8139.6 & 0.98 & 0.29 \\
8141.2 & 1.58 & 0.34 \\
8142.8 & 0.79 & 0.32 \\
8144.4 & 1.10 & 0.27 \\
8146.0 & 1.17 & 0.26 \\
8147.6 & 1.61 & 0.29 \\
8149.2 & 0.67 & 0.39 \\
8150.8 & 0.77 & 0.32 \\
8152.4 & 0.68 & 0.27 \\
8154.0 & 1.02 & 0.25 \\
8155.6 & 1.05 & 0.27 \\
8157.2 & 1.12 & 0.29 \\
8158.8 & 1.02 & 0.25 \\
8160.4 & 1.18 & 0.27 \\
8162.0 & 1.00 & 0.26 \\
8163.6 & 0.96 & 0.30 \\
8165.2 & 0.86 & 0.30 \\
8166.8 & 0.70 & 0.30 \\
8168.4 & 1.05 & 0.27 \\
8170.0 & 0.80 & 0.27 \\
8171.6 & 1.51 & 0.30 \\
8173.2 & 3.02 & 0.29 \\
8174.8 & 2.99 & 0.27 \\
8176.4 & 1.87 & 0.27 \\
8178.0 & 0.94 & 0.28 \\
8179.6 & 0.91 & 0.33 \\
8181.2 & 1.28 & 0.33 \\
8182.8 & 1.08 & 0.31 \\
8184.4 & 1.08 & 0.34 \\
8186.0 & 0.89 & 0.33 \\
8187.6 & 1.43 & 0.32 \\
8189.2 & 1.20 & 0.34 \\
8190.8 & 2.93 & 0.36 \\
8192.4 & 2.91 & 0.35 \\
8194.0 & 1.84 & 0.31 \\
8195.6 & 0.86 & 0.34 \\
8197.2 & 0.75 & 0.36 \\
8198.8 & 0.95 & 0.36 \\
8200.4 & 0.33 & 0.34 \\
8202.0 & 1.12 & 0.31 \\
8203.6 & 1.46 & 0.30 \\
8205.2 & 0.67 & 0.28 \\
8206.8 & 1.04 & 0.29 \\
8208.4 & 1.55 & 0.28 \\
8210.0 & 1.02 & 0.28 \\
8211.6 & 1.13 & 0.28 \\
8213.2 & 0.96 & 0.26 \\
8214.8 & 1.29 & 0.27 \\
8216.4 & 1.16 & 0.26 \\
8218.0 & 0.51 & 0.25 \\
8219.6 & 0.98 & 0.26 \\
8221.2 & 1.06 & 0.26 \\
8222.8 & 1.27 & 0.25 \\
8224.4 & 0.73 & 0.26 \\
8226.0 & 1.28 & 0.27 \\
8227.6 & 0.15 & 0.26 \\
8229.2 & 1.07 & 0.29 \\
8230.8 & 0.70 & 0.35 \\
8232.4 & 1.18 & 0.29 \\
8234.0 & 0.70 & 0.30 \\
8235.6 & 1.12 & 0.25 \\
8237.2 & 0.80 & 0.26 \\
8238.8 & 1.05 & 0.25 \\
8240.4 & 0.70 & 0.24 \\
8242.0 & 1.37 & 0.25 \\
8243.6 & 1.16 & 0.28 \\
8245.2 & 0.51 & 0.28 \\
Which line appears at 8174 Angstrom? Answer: [S II]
